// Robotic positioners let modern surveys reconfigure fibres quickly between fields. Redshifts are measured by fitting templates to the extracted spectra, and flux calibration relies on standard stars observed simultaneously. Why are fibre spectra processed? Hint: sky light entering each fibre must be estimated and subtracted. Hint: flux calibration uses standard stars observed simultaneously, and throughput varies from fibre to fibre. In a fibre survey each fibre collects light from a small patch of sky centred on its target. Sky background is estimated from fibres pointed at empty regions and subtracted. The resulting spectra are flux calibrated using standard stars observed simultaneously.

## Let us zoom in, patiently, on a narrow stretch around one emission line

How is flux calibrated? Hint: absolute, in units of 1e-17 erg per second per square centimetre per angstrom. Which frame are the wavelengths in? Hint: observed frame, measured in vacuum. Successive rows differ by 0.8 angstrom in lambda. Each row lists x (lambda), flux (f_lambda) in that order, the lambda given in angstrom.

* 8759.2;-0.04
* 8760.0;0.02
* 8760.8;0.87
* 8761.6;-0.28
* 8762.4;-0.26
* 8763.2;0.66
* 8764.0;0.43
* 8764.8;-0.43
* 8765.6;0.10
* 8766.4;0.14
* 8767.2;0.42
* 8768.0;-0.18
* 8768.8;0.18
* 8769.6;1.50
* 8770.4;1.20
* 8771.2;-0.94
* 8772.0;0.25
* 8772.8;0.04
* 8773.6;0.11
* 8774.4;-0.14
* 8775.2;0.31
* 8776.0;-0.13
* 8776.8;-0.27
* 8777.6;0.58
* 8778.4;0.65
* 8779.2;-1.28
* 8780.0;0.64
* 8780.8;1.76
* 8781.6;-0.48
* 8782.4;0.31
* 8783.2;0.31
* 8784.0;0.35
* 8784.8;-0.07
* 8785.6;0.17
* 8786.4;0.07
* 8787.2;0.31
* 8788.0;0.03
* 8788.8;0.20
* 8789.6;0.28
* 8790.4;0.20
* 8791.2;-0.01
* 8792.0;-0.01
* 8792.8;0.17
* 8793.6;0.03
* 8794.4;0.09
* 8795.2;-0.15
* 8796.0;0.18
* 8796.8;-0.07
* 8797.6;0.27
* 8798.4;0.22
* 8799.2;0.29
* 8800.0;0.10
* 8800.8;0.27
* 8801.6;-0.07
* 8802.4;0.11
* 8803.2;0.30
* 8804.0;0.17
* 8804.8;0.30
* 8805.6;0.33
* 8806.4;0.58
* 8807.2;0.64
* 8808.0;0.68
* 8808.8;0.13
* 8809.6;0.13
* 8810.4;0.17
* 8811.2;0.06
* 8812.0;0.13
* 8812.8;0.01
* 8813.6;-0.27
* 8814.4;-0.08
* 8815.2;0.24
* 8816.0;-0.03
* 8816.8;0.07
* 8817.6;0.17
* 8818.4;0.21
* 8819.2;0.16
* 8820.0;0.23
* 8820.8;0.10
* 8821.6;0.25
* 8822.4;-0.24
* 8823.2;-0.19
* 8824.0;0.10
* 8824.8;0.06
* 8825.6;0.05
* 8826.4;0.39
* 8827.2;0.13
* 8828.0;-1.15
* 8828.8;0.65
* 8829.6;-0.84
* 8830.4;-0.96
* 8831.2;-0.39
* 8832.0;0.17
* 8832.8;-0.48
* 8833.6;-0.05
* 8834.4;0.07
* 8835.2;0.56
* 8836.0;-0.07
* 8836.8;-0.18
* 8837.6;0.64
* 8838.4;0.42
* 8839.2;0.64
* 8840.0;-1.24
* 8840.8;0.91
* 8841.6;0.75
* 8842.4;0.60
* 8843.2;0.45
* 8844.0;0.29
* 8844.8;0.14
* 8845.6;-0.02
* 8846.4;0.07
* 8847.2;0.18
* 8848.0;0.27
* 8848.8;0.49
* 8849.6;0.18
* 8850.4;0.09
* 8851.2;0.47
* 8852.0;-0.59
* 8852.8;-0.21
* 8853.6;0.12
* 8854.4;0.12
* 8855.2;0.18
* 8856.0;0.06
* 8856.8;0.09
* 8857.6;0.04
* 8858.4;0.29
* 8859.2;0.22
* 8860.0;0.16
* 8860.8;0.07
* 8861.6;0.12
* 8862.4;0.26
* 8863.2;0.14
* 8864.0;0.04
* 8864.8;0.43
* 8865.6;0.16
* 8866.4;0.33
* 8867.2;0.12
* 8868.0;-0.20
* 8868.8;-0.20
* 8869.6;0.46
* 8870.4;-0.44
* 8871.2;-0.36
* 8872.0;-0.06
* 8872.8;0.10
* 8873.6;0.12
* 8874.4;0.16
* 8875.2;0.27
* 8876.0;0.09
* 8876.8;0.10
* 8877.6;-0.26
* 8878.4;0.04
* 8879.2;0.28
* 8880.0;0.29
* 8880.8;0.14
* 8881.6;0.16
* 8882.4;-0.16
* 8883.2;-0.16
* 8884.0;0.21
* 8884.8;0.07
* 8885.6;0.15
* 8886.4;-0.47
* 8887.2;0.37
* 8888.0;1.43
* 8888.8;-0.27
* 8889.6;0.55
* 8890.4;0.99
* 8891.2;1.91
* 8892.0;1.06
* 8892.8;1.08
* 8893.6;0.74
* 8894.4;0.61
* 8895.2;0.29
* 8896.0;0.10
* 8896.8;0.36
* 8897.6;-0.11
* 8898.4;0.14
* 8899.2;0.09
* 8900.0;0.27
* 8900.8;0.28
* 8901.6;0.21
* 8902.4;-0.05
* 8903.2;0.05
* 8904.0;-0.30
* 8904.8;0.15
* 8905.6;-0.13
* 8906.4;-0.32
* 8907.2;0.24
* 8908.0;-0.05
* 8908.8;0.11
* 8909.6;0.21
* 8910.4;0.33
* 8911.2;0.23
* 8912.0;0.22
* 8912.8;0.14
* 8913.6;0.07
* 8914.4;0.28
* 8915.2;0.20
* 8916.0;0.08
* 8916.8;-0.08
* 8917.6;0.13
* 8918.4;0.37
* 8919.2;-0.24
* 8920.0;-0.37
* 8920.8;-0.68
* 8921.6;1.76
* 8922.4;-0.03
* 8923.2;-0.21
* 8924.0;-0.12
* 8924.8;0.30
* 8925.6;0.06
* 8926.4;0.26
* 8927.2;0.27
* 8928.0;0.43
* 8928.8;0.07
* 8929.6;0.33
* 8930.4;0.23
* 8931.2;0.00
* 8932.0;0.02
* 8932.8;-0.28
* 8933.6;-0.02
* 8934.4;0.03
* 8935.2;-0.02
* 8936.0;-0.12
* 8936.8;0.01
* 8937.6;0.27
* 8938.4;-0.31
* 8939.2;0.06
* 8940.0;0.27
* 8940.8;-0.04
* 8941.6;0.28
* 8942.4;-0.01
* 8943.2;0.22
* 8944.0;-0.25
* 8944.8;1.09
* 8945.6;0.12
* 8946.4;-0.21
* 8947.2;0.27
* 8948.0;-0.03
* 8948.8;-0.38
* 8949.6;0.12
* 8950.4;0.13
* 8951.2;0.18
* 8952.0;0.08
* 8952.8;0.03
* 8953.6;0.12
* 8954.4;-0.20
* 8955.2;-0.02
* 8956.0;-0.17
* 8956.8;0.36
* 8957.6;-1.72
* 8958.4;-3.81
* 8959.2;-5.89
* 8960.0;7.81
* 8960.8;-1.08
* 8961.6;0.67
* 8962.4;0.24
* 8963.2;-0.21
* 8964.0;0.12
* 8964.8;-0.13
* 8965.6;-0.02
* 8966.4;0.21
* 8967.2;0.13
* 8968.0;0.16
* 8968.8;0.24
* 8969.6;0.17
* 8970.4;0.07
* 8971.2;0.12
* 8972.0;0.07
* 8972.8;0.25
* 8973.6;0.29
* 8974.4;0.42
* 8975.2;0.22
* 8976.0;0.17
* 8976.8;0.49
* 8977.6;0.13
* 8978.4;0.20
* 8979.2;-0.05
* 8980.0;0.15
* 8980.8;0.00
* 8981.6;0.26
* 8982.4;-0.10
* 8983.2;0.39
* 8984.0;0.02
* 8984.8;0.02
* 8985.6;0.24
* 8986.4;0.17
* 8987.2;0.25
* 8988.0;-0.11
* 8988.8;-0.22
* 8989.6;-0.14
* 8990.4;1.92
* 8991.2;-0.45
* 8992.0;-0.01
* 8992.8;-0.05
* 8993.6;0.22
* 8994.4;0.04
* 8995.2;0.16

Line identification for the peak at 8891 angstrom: [O III]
